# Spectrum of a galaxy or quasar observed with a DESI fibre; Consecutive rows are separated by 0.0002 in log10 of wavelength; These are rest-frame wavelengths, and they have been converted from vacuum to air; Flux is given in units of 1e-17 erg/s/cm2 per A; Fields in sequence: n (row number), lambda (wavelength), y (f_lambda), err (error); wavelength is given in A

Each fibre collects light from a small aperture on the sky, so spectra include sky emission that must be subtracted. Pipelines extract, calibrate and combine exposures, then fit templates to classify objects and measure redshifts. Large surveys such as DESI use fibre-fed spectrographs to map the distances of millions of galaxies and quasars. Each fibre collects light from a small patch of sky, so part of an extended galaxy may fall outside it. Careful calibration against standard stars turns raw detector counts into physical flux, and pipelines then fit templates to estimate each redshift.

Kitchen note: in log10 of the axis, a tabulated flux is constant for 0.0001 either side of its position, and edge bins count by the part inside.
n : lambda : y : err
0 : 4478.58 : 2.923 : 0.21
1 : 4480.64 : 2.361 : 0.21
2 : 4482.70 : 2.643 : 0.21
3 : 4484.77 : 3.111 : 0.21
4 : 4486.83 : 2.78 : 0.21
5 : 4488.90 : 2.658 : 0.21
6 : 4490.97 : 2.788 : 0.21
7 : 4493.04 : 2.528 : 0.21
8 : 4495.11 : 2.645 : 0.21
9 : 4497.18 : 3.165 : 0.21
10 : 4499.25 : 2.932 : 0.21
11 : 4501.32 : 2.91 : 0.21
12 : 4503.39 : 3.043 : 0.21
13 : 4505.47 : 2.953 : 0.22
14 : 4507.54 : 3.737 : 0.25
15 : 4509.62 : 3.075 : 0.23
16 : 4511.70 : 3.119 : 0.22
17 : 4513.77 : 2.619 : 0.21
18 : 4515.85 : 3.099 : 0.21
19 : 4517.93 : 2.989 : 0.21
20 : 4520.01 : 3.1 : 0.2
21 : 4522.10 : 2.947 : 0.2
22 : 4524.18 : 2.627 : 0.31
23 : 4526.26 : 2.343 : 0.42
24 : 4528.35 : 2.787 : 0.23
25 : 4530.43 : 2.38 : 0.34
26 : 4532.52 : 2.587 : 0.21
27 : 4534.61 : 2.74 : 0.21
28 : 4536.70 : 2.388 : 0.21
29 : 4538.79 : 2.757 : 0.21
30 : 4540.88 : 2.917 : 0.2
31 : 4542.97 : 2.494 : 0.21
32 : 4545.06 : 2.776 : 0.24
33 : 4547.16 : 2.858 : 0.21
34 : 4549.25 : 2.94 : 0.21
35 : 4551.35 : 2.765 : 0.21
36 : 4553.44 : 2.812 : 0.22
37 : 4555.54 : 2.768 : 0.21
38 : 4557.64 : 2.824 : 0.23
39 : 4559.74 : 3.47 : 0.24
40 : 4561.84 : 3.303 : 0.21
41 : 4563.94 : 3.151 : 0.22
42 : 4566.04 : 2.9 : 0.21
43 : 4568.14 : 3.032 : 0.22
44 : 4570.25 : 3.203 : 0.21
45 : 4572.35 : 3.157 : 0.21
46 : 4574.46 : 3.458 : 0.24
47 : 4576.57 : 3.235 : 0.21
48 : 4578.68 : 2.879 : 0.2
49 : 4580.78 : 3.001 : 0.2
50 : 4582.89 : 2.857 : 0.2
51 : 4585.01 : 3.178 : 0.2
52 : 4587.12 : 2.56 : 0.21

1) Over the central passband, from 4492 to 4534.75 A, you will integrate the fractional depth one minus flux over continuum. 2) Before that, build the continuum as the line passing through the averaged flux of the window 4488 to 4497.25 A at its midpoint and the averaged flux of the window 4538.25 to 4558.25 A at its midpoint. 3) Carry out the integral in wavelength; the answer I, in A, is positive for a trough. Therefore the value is -2.1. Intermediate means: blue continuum 2.71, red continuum 2.79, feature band 2.88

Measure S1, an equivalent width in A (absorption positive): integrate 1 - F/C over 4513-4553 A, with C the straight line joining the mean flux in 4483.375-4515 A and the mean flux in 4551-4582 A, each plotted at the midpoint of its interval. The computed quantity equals 3.4 A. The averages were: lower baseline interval 2.94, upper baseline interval 3.07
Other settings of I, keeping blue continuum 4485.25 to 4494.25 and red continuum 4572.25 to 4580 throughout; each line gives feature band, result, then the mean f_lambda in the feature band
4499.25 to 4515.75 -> -1.5 A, 3.06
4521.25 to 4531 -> 1.0 A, 2.62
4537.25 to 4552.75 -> 1.2 A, 2.78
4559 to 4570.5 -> -0.2 A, 3.17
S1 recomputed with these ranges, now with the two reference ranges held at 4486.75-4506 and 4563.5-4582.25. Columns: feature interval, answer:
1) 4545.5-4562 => 0.5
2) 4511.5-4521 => -0.2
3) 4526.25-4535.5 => 1.2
